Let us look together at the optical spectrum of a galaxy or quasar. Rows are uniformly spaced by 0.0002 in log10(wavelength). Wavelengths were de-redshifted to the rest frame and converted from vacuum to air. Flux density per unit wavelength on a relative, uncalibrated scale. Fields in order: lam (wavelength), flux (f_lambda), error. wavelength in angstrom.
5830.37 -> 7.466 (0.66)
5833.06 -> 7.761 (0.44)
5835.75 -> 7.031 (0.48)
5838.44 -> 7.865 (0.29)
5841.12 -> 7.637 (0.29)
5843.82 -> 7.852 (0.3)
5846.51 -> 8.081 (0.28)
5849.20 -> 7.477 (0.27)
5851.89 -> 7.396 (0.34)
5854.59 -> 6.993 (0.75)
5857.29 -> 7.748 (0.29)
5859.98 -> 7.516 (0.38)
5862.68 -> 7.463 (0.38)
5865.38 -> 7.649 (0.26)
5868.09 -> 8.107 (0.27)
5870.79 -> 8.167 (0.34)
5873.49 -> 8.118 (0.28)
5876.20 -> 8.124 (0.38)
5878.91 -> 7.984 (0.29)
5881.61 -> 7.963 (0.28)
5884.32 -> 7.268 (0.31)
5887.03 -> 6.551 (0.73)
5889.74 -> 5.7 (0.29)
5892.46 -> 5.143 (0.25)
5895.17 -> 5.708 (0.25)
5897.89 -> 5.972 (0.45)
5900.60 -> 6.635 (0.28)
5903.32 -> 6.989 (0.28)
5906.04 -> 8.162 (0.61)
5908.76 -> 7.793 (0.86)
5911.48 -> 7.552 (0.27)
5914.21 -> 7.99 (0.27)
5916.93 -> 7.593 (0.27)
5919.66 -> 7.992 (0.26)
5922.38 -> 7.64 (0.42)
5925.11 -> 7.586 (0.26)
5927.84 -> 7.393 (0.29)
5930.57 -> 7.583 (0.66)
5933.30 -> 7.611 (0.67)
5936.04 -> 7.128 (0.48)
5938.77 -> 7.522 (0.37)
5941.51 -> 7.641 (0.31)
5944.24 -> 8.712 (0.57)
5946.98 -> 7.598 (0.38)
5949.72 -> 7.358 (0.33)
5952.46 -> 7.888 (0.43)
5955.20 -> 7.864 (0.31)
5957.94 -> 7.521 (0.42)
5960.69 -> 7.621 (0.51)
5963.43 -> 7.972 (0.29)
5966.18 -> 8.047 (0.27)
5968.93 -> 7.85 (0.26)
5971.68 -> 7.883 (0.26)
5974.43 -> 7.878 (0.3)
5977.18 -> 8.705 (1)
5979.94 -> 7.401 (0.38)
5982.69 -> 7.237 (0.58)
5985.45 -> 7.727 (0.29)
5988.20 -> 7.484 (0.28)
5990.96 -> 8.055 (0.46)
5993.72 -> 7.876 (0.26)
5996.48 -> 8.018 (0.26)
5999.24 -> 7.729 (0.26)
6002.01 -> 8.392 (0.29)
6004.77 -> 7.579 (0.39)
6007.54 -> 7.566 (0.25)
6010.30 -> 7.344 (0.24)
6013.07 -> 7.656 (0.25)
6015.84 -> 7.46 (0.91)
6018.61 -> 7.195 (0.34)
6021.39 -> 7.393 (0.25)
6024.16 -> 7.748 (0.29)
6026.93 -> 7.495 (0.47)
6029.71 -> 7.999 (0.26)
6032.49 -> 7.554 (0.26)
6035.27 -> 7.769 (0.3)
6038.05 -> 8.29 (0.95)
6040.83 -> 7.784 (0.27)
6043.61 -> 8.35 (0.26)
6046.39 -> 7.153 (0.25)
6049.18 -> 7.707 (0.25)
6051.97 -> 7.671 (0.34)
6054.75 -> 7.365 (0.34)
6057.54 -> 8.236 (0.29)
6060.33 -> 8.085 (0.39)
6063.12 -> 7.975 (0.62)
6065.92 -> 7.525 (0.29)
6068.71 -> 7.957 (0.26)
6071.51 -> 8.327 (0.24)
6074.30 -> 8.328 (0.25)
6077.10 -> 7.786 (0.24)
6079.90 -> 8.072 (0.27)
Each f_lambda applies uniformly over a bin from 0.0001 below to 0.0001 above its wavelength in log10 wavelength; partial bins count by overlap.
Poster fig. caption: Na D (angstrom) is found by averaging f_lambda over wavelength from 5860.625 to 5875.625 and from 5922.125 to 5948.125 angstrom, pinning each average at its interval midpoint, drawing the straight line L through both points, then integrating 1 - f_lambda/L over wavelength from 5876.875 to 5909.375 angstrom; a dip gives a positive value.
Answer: 4.0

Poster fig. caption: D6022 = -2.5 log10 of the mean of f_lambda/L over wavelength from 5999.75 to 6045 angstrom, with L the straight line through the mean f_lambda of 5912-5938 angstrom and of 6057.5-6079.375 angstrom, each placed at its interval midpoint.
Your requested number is 0.022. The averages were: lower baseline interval 7.61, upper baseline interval 8.02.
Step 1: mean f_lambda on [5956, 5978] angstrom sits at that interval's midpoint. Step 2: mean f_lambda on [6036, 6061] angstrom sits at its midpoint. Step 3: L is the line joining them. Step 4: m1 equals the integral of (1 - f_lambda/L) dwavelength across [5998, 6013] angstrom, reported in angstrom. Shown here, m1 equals 0.31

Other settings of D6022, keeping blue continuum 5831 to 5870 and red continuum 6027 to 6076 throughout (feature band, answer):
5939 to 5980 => -0.02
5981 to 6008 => 0.00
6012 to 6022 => 0.06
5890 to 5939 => 0.08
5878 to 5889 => 0.05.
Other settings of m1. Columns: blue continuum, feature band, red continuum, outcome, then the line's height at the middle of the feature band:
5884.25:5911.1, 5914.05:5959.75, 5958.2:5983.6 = -2.6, 7.26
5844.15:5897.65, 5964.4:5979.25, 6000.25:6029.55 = -1.0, 7.51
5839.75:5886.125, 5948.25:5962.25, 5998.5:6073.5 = 0.2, 7.74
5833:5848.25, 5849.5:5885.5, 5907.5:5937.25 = -0.3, 7.67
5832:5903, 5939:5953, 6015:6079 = -0.6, 7.51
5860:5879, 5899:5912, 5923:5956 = 0.6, 7.78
